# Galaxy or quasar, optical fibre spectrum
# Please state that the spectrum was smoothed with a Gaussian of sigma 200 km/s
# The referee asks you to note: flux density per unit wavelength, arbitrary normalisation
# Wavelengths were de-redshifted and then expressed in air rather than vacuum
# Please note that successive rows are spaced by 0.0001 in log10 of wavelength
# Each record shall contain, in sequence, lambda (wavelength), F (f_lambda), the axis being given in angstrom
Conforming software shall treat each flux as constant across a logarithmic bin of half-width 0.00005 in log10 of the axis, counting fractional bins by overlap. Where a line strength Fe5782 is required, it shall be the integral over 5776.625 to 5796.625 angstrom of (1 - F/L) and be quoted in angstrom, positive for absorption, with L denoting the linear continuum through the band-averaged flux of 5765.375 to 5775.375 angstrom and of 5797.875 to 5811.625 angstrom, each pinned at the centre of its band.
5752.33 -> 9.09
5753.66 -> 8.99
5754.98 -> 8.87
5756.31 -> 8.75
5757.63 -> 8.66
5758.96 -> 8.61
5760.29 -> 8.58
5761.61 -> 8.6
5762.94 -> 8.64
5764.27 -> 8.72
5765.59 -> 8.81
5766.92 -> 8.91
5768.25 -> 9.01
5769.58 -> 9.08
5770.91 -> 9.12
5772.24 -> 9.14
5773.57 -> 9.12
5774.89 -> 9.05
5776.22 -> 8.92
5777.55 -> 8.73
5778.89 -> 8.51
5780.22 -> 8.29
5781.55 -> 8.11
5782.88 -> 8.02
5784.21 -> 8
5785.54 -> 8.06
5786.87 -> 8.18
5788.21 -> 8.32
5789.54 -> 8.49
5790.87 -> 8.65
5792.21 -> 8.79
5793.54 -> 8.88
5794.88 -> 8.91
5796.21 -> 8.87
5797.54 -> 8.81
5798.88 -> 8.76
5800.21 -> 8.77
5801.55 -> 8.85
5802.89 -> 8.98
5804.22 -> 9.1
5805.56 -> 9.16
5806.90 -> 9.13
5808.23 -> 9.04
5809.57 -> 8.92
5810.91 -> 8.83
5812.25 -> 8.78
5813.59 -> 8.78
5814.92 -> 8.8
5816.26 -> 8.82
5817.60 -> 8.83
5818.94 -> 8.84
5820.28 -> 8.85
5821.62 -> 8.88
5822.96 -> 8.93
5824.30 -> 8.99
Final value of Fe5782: 1.2 angstrom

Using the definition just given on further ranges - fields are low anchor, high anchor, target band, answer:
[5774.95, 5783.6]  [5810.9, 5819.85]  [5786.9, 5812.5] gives -0.5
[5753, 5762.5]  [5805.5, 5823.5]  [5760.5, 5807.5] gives 0.4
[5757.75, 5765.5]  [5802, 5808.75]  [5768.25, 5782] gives -0.1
